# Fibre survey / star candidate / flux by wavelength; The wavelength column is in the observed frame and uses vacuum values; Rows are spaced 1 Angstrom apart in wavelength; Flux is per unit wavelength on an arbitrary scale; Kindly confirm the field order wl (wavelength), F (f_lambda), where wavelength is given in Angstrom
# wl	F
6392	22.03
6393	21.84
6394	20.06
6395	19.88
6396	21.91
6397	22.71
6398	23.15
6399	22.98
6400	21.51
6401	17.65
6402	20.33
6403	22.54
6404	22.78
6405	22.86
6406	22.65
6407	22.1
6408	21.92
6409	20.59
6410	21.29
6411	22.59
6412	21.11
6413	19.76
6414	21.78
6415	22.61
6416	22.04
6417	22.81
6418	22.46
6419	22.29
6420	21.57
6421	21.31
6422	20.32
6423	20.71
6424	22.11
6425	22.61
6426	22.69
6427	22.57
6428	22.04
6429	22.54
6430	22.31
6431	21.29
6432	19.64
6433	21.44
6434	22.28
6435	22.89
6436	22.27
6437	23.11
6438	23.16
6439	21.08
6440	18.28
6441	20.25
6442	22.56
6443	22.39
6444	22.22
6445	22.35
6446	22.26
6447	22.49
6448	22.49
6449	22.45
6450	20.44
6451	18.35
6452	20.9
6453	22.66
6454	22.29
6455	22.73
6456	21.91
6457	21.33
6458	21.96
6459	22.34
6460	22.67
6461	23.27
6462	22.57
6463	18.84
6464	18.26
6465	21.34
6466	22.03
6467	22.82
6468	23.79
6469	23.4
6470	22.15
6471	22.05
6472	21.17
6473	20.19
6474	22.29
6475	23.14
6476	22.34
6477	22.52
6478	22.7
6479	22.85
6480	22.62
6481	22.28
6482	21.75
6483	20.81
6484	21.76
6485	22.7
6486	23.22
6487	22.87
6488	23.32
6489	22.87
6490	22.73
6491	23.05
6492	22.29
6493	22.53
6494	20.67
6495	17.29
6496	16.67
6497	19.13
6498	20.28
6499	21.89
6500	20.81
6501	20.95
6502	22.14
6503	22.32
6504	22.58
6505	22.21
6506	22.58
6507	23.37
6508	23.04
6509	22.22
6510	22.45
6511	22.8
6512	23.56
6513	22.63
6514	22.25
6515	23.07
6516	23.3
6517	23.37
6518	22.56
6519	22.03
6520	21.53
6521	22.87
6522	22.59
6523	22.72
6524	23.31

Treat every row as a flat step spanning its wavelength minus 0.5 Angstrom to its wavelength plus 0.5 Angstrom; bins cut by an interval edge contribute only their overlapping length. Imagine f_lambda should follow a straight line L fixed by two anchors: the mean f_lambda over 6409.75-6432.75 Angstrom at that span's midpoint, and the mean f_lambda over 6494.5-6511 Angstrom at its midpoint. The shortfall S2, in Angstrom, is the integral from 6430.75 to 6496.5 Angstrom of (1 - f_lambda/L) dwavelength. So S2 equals -0.9 Angstrom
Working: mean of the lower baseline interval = 21.8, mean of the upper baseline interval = 21.3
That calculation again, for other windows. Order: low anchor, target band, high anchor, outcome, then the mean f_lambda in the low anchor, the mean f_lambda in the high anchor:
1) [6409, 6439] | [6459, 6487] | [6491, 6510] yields -0.69 Angstrom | 21.9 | 21.4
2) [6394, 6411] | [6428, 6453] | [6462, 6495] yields 0.20 Angstrom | 21.7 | 22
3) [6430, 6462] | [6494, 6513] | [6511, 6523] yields 0.91 Angstrom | 21.8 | 22.7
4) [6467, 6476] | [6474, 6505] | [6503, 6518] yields 1.02 Angstrom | 22.3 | 22.8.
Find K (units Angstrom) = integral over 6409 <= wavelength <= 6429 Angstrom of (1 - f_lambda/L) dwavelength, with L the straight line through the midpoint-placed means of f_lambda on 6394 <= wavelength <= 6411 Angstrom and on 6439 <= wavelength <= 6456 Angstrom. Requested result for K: -0.2 Angstrom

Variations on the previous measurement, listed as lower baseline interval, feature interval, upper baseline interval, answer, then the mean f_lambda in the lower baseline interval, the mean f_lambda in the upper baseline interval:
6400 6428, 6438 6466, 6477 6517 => 0.4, 21.7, 22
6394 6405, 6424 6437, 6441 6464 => -0.3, 21.5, 21.8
